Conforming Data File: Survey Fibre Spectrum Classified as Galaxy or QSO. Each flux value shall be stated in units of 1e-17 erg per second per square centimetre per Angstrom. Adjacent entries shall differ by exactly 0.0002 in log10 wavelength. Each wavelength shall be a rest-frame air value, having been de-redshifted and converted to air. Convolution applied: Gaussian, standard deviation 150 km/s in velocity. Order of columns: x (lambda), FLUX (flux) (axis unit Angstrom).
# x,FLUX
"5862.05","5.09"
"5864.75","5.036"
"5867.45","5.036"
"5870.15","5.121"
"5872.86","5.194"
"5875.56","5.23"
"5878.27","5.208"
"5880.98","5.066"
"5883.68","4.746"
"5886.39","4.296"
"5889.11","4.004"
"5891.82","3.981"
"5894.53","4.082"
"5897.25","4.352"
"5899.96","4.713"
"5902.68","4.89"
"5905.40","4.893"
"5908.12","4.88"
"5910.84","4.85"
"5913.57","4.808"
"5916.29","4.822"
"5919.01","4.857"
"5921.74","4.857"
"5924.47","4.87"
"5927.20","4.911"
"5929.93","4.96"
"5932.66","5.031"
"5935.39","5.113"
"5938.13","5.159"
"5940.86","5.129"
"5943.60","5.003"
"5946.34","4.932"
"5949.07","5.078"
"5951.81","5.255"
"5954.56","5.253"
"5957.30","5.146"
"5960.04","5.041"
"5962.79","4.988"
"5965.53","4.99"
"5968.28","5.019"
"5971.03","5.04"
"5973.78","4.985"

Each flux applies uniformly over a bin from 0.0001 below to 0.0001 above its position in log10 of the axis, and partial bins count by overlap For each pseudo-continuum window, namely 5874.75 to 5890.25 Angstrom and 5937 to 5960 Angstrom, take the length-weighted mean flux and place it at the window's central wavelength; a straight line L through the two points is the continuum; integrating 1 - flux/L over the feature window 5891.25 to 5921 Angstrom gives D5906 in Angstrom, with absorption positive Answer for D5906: 1.3 Angstrom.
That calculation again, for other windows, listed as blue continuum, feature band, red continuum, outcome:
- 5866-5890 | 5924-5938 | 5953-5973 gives 0.0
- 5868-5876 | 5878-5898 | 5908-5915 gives 2.4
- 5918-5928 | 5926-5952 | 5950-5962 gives -0.2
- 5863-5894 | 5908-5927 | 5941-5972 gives 0.3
